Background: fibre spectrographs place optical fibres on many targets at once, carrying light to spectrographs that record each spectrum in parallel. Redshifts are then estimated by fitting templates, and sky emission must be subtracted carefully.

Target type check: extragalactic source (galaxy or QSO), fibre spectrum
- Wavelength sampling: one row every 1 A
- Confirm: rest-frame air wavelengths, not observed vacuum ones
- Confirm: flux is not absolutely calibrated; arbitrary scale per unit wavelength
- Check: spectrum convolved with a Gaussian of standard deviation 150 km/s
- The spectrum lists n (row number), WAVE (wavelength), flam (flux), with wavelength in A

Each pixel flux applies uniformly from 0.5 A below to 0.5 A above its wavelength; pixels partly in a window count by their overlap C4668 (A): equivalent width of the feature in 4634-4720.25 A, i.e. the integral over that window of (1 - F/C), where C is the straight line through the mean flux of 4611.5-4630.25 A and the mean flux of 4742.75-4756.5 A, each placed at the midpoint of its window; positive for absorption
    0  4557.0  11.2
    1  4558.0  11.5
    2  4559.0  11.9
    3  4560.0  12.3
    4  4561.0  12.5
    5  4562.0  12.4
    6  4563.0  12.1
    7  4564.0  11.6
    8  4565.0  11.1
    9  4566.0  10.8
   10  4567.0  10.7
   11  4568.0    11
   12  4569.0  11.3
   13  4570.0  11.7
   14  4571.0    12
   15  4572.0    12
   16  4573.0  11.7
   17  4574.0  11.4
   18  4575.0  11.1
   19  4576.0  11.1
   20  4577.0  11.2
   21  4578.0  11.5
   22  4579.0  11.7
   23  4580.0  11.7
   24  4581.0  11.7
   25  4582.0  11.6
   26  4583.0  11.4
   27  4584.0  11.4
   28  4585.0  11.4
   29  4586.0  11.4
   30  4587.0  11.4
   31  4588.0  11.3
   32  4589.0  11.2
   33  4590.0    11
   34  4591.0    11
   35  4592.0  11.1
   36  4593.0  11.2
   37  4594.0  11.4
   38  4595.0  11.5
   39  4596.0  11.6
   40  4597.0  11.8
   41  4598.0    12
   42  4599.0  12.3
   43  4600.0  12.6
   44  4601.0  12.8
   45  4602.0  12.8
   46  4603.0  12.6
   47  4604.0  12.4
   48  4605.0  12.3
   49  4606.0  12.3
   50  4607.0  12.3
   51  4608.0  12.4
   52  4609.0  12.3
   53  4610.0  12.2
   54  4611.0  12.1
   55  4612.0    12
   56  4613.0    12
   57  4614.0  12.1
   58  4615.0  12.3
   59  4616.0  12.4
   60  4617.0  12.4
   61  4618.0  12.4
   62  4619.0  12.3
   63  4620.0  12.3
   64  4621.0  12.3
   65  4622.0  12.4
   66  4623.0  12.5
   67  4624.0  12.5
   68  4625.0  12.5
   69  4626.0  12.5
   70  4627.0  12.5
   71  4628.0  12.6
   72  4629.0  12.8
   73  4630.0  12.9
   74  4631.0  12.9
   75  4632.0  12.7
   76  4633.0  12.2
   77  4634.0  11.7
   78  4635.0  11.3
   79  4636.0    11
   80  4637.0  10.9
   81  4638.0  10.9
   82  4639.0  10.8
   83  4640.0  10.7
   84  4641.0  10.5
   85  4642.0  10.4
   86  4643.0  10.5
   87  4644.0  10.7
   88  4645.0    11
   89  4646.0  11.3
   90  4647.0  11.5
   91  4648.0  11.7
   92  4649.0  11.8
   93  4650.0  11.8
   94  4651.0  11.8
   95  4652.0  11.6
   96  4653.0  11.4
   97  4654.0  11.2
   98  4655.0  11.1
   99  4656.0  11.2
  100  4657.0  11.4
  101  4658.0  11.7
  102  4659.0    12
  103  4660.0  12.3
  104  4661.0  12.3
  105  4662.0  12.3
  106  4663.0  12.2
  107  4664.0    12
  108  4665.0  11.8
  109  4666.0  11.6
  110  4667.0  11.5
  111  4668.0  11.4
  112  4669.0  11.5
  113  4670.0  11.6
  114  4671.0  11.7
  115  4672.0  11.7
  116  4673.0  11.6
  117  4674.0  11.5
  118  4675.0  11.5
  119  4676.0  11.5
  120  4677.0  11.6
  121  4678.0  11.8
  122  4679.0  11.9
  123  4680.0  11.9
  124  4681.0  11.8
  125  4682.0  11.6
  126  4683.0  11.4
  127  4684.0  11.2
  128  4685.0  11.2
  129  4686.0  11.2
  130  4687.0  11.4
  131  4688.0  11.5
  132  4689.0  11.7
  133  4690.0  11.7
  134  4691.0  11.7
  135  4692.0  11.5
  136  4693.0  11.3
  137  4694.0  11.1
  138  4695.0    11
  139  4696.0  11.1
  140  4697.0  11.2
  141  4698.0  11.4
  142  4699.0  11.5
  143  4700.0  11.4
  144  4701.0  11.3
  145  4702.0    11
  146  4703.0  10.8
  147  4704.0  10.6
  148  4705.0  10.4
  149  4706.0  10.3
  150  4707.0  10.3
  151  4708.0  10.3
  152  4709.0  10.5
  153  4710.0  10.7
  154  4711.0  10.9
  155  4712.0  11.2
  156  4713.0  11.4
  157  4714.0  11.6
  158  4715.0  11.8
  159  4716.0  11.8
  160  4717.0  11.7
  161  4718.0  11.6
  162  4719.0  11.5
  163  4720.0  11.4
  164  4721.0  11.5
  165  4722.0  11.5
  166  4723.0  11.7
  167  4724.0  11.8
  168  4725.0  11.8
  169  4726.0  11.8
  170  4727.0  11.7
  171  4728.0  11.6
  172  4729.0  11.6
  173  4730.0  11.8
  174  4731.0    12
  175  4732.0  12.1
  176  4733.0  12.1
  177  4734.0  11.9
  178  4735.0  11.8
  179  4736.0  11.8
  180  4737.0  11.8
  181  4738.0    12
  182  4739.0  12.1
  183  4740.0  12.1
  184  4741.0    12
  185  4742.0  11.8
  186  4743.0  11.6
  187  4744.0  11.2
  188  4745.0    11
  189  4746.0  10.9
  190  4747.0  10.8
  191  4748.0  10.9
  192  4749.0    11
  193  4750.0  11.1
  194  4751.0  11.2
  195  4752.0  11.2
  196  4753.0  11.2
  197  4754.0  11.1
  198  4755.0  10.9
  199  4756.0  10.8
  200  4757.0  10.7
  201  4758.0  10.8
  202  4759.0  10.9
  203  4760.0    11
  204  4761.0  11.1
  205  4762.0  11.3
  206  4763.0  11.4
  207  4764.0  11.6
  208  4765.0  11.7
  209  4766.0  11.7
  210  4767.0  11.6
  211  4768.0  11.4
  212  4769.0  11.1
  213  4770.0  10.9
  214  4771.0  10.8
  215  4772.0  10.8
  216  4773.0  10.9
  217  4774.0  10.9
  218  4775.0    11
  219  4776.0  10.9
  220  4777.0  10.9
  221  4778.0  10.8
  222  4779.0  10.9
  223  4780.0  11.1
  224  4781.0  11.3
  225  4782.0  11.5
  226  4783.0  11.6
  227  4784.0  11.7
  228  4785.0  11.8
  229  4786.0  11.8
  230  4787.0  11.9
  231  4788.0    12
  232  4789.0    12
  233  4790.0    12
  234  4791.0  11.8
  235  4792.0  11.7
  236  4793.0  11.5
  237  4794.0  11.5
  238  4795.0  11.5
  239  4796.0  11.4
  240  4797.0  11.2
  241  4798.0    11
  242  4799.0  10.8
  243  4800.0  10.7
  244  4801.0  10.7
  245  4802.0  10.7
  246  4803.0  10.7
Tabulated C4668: 3.3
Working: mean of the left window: 12.4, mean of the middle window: 11.4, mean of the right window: 11.1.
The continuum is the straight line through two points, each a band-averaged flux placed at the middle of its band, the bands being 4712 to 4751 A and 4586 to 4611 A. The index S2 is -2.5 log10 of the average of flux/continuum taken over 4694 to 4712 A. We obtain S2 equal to 0.08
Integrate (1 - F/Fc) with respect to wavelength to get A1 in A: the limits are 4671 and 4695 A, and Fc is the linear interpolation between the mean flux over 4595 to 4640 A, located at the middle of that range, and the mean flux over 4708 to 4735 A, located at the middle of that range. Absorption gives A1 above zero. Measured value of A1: 0.5 A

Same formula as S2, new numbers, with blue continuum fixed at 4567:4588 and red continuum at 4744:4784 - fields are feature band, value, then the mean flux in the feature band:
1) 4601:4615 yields -0.08 mag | 12.3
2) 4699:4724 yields 0.00 mag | 11.2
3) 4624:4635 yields -0.10 mag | 12.5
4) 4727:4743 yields -0.07 mag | 11.9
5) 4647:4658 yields -0.02 mag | 11.5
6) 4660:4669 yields -0.06 mag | 11.9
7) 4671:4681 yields -0.04 mag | 11.7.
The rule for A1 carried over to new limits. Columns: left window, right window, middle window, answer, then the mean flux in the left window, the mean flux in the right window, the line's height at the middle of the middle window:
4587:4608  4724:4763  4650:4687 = 0.08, 11.9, 11.4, 11.7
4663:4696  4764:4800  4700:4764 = 0.65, 11.5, 11.3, 11.4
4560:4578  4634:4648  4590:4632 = -3.90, 11.5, 10.9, 11.2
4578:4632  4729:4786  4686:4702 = 0.36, 12.1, 11.3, 11.6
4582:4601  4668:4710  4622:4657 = -0.67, 11.5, 11.3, 11.4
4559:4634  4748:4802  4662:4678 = -0.03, 11.9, 11.2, 11.6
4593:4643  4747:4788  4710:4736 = -0.47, 12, 11.2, 11.4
